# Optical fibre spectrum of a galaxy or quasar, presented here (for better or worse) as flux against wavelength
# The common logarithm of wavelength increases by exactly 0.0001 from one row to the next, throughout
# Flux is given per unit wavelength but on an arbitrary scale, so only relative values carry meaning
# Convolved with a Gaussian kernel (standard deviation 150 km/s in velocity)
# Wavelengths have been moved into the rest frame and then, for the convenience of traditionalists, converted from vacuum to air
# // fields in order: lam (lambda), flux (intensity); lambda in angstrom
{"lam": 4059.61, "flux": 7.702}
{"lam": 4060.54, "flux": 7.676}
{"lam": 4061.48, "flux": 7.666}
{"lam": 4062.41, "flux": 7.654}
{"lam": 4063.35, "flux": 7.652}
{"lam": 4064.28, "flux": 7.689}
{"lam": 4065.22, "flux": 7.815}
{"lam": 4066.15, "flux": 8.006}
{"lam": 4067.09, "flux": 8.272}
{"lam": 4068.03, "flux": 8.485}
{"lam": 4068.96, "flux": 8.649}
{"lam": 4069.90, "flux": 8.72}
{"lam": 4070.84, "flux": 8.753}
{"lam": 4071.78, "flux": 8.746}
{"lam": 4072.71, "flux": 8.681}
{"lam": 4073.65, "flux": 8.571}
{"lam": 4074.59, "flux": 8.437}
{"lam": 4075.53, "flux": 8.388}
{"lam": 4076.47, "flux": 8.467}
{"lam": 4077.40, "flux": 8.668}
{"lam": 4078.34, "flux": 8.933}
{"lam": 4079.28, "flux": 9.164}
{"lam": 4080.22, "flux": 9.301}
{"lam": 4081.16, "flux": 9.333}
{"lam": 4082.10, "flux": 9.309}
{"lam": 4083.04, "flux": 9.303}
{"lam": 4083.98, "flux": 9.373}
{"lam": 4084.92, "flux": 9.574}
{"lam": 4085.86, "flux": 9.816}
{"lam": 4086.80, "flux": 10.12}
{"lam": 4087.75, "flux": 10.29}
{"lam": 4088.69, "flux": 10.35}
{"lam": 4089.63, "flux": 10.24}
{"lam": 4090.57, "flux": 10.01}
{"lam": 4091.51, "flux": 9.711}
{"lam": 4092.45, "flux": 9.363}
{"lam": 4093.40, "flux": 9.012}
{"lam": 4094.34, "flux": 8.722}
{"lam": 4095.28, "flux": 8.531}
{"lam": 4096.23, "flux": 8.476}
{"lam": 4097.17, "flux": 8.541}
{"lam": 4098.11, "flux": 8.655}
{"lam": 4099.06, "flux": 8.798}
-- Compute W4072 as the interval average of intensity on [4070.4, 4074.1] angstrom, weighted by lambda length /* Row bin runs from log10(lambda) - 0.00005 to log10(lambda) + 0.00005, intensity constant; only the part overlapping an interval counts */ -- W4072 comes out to 8.69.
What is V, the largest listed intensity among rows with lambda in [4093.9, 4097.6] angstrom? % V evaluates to 8.722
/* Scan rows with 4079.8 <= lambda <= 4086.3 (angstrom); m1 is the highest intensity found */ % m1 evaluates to 9.816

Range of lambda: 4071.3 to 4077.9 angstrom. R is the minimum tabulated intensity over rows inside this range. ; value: 8.388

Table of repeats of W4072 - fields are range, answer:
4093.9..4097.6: 8.56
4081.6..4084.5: 9.33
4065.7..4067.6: 8.12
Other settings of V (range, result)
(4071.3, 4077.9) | 8.746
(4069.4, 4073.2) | 8.753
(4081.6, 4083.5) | 9.309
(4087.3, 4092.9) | 10.35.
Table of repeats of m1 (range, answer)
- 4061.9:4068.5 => 8.485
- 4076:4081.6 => 9.333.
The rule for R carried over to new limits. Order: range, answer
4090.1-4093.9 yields 9.012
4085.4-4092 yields 9.711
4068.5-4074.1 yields 8.571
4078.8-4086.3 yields 9.164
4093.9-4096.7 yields 8.476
